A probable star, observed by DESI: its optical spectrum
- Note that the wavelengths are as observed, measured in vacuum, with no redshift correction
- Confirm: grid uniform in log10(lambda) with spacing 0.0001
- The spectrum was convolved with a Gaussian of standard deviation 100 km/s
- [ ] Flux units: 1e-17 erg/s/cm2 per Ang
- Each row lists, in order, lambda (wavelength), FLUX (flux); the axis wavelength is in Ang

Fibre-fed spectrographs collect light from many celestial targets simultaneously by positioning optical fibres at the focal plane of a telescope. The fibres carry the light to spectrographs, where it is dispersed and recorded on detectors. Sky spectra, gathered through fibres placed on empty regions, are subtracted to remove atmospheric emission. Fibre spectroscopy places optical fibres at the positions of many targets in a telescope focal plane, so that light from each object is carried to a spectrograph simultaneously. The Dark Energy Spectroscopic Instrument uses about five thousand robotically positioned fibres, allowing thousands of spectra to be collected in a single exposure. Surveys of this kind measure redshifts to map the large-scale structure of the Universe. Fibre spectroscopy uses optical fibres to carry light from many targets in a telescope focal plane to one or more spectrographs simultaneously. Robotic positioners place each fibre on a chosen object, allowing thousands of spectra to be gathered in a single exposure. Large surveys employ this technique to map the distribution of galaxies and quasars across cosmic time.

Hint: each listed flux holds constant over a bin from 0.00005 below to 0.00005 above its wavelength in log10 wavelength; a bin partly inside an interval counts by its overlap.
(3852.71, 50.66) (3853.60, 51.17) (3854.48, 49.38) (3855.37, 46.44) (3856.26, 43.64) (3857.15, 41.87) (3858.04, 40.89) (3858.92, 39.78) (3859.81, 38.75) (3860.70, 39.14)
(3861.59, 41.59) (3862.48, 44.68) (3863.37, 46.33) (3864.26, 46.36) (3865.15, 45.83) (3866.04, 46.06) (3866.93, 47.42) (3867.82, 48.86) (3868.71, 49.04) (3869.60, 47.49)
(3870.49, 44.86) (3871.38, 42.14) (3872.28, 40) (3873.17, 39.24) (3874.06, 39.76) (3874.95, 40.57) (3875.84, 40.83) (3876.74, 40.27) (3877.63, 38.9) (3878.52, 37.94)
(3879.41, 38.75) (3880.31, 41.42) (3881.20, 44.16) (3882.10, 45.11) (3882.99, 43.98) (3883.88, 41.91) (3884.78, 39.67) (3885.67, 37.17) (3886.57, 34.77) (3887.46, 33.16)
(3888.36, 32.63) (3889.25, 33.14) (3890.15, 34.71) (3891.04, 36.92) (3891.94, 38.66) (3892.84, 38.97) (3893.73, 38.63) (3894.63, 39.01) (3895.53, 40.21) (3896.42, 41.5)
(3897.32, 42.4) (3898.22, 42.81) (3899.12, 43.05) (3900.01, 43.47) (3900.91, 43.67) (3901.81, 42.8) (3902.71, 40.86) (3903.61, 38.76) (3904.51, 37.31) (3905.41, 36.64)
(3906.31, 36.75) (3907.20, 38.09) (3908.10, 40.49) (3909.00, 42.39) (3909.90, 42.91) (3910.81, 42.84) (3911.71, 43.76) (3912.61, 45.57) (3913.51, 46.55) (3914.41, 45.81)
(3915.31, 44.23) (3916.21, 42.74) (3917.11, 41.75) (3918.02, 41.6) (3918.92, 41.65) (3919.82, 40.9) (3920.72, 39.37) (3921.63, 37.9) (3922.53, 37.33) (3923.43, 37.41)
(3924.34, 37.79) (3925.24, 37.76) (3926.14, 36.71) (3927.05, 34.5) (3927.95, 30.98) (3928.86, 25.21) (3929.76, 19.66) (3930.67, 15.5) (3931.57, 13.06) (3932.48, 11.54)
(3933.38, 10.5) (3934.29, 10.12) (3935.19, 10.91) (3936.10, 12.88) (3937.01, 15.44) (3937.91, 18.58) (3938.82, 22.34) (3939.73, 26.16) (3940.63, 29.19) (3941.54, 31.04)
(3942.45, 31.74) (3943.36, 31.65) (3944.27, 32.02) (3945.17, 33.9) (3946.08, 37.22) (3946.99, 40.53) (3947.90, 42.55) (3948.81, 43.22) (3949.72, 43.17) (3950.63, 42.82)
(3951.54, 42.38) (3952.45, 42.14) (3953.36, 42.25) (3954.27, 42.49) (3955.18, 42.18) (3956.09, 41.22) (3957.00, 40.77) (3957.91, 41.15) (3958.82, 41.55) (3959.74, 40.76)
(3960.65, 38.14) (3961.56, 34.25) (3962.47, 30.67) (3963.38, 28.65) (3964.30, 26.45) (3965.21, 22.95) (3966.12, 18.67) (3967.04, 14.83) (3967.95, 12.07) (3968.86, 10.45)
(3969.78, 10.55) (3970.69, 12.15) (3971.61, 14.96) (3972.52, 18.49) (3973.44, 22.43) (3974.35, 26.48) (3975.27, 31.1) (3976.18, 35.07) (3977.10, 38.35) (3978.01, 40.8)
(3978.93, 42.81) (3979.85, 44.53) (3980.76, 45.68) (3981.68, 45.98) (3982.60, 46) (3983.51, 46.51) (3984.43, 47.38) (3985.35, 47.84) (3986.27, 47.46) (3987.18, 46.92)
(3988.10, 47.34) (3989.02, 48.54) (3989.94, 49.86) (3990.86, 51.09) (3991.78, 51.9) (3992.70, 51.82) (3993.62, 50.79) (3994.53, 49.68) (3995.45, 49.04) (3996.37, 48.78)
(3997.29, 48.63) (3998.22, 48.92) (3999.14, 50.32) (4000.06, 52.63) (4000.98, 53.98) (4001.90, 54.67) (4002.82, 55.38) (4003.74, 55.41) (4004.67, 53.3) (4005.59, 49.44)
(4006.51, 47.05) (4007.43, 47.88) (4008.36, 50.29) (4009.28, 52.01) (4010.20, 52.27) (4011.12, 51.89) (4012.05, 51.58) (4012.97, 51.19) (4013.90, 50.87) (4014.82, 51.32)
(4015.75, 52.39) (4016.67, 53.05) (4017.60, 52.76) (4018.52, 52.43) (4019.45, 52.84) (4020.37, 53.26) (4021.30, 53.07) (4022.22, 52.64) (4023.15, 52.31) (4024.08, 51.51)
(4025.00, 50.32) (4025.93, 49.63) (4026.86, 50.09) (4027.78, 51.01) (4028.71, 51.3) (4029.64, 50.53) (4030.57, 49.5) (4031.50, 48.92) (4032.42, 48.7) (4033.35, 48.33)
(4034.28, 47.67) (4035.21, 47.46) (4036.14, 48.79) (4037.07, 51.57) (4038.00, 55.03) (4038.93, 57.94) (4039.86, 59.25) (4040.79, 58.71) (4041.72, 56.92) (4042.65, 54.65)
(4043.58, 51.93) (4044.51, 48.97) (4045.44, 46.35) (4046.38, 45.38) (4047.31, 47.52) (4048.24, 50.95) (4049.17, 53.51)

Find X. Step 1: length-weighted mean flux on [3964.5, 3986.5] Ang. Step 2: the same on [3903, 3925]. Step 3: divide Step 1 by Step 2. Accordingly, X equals 0.75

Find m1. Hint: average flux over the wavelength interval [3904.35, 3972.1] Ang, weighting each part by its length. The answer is 32.3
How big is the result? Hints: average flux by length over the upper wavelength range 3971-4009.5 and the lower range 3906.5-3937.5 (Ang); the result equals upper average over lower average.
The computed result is 1.4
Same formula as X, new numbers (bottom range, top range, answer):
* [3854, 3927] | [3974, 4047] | 1.21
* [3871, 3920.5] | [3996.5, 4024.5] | 1.28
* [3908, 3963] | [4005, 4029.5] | 1.49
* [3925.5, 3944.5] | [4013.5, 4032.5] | 2.30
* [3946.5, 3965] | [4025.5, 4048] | 1.31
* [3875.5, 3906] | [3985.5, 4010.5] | 1.28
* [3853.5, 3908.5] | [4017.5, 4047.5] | 1.25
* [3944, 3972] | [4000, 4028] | 1.60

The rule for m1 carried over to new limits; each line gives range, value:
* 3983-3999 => 49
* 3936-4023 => 40.7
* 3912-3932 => 36.2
